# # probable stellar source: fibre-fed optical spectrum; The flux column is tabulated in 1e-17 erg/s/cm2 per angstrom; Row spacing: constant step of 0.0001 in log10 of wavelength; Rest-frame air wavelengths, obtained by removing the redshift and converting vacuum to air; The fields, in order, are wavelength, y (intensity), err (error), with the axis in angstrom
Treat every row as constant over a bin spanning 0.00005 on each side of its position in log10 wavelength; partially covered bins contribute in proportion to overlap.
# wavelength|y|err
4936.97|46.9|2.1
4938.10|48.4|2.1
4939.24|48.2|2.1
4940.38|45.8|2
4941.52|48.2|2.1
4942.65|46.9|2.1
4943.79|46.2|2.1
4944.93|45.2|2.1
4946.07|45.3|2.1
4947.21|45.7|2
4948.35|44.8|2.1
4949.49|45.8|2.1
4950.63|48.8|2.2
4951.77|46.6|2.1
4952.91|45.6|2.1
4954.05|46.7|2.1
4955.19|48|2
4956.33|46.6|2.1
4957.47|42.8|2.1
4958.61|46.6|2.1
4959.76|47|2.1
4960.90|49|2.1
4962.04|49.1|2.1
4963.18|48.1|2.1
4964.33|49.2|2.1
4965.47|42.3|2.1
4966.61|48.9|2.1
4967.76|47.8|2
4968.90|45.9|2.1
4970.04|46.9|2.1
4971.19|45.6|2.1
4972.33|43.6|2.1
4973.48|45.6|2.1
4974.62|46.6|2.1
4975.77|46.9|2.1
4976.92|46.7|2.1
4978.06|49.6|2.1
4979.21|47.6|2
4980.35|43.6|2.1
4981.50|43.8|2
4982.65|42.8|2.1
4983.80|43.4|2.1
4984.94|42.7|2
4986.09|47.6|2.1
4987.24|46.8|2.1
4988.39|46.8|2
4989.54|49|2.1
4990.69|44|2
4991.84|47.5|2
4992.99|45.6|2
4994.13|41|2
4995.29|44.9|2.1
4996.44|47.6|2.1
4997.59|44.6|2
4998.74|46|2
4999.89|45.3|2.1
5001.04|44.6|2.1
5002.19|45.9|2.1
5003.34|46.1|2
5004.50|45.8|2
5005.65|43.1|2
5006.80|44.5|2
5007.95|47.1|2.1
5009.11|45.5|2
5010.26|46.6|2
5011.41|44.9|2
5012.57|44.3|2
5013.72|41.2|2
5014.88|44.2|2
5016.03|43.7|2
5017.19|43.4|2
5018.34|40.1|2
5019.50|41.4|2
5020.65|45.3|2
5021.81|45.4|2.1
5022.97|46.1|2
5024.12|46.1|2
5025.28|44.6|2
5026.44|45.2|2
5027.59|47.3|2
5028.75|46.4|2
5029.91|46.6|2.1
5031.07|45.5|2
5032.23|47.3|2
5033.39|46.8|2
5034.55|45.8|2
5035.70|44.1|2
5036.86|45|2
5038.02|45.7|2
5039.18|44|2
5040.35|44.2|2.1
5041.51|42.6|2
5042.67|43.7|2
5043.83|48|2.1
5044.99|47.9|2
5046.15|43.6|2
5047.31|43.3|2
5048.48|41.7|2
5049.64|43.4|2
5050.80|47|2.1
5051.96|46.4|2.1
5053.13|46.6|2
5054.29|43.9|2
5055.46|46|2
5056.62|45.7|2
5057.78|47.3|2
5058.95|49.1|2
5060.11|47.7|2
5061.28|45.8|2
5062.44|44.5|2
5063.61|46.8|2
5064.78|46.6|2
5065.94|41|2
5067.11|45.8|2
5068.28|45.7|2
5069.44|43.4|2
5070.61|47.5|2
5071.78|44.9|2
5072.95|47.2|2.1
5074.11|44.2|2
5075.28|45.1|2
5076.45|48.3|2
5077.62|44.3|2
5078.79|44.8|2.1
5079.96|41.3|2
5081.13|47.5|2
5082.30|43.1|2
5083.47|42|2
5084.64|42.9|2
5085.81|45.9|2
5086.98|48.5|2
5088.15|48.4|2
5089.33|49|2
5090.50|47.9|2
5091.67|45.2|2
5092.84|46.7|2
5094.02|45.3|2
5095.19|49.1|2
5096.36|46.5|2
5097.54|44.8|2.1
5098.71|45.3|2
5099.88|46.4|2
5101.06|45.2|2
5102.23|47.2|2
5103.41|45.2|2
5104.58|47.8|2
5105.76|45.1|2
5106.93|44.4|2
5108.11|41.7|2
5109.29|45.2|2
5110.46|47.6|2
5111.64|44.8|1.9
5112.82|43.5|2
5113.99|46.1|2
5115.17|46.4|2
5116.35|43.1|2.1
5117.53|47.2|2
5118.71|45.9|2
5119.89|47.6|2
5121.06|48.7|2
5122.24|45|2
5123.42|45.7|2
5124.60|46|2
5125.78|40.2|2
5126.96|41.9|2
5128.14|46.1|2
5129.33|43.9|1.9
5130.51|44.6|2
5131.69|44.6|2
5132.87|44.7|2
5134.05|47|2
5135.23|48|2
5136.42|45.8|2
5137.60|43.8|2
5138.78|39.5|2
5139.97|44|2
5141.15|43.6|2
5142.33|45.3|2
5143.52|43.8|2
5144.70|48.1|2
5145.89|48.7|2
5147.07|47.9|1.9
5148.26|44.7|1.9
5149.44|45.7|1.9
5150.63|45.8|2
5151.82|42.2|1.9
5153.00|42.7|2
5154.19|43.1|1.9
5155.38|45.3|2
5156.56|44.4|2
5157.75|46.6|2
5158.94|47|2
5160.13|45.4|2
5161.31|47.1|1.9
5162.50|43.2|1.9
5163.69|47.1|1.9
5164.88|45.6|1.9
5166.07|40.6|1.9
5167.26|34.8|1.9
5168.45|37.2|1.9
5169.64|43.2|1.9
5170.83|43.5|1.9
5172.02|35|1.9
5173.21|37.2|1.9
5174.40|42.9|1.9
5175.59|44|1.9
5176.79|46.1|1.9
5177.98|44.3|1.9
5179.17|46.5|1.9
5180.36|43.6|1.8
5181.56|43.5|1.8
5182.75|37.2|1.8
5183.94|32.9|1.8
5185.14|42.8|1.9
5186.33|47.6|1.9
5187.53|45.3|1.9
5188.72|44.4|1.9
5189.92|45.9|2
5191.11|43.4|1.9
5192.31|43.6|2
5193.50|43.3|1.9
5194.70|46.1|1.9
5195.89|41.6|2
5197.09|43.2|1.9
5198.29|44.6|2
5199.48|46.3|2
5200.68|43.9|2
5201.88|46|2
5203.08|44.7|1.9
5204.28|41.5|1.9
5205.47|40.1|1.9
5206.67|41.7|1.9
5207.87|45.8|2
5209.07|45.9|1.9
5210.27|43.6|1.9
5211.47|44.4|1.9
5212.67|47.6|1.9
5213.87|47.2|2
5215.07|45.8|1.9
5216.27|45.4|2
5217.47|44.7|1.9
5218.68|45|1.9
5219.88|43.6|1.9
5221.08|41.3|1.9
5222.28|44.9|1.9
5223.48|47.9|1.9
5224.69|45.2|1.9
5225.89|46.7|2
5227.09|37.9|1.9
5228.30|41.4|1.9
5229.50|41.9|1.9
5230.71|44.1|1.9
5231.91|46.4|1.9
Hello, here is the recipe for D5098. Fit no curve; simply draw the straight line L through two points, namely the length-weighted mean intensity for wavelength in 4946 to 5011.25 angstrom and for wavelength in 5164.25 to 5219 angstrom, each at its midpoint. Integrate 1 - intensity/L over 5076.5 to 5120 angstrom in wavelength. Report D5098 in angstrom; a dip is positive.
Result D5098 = -1.18 angstrom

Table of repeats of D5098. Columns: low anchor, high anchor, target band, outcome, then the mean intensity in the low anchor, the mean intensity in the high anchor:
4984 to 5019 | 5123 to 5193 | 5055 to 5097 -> -1.4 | 45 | 43.8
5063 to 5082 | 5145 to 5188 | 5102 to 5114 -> -0.2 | 45.2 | 43.4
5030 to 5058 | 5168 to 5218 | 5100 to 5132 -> -0.6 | 45.2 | 43.4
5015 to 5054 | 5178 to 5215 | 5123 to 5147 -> -0.3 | 45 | 43.8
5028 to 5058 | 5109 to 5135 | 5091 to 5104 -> -0.2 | 45.3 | 45.3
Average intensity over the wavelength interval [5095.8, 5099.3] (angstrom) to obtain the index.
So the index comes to 45.5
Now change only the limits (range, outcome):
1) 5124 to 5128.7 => 43.5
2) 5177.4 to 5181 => 44.8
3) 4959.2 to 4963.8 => 48.3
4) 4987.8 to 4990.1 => 47.8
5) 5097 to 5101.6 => 45.5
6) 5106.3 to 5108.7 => 43.1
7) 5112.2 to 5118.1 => 45.2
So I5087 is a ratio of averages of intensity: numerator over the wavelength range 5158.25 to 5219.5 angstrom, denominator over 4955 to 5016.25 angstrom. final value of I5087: 1.0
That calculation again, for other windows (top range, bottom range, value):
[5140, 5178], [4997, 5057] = 0.97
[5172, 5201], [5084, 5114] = 0.94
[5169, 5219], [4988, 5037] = 0.97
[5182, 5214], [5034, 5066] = 0.96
